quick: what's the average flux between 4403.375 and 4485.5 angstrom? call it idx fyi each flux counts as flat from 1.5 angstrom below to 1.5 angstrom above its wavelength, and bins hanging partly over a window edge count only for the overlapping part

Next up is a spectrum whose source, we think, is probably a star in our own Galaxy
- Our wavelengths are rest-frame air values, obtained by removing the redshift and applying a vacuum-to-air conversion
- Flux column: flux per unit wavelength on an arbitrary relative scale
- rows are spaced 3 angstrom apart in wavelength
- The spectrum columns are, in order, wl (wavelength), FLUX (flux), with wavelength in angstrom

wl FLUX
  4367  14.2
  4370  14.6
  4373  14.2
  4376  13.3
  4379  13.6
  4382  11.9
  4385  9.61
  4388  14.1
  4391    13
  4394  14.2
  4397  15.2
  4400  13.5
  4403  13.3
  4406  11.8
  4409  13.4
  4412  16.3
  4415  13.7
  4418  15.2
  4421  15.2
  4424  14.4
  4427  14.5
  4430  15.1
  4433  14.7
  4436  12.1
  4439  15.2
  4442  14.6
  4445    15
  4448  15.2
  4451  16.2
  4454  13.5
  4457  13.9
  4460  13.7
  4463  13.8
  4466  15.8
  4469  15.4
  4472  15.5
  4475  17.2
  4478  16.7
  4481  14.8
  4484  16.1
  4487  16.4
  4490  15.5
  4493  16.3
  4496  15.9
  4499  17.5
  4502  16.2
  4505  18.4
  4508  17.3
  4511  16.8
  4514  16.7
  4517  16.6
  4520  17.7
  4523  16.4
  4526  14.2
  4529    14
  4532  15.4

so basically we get 14.8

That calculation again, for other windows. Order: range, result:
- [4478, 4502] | 16.1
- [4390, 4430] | 14.2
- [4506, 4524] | 17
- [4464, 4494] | 15.9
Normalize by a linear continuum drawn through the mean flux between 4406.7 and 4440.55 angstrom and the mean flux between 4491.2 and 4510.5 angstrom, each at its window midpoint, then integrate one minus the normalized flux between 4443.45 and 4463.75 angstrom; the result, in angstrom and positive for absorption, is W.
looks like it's 1.2 angstrom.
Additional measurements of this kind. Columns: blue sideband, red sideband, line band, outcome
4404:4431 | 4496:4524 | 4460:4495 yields 0.9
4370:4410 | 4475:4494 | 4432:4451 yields 0.2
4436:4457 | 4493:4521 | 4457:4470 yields 0.6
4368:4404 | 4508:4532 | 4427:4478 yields -0.4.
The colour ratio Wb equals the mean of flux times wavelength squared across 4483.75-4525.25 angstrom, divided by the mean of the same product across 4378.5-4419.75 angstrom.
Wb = 1.30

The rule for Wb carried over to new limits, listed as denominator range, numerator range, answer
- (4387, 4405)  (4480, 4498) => 1.20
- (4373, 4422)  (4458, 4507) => 1.22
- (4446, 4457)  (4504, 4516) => 1.19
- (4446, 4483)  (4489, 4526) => 1.12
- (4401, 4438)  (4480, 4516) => 1.21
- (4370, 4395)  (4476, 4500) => 1.30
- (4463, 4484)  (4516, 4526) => 1.07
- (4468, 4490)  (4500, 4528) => 1.06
